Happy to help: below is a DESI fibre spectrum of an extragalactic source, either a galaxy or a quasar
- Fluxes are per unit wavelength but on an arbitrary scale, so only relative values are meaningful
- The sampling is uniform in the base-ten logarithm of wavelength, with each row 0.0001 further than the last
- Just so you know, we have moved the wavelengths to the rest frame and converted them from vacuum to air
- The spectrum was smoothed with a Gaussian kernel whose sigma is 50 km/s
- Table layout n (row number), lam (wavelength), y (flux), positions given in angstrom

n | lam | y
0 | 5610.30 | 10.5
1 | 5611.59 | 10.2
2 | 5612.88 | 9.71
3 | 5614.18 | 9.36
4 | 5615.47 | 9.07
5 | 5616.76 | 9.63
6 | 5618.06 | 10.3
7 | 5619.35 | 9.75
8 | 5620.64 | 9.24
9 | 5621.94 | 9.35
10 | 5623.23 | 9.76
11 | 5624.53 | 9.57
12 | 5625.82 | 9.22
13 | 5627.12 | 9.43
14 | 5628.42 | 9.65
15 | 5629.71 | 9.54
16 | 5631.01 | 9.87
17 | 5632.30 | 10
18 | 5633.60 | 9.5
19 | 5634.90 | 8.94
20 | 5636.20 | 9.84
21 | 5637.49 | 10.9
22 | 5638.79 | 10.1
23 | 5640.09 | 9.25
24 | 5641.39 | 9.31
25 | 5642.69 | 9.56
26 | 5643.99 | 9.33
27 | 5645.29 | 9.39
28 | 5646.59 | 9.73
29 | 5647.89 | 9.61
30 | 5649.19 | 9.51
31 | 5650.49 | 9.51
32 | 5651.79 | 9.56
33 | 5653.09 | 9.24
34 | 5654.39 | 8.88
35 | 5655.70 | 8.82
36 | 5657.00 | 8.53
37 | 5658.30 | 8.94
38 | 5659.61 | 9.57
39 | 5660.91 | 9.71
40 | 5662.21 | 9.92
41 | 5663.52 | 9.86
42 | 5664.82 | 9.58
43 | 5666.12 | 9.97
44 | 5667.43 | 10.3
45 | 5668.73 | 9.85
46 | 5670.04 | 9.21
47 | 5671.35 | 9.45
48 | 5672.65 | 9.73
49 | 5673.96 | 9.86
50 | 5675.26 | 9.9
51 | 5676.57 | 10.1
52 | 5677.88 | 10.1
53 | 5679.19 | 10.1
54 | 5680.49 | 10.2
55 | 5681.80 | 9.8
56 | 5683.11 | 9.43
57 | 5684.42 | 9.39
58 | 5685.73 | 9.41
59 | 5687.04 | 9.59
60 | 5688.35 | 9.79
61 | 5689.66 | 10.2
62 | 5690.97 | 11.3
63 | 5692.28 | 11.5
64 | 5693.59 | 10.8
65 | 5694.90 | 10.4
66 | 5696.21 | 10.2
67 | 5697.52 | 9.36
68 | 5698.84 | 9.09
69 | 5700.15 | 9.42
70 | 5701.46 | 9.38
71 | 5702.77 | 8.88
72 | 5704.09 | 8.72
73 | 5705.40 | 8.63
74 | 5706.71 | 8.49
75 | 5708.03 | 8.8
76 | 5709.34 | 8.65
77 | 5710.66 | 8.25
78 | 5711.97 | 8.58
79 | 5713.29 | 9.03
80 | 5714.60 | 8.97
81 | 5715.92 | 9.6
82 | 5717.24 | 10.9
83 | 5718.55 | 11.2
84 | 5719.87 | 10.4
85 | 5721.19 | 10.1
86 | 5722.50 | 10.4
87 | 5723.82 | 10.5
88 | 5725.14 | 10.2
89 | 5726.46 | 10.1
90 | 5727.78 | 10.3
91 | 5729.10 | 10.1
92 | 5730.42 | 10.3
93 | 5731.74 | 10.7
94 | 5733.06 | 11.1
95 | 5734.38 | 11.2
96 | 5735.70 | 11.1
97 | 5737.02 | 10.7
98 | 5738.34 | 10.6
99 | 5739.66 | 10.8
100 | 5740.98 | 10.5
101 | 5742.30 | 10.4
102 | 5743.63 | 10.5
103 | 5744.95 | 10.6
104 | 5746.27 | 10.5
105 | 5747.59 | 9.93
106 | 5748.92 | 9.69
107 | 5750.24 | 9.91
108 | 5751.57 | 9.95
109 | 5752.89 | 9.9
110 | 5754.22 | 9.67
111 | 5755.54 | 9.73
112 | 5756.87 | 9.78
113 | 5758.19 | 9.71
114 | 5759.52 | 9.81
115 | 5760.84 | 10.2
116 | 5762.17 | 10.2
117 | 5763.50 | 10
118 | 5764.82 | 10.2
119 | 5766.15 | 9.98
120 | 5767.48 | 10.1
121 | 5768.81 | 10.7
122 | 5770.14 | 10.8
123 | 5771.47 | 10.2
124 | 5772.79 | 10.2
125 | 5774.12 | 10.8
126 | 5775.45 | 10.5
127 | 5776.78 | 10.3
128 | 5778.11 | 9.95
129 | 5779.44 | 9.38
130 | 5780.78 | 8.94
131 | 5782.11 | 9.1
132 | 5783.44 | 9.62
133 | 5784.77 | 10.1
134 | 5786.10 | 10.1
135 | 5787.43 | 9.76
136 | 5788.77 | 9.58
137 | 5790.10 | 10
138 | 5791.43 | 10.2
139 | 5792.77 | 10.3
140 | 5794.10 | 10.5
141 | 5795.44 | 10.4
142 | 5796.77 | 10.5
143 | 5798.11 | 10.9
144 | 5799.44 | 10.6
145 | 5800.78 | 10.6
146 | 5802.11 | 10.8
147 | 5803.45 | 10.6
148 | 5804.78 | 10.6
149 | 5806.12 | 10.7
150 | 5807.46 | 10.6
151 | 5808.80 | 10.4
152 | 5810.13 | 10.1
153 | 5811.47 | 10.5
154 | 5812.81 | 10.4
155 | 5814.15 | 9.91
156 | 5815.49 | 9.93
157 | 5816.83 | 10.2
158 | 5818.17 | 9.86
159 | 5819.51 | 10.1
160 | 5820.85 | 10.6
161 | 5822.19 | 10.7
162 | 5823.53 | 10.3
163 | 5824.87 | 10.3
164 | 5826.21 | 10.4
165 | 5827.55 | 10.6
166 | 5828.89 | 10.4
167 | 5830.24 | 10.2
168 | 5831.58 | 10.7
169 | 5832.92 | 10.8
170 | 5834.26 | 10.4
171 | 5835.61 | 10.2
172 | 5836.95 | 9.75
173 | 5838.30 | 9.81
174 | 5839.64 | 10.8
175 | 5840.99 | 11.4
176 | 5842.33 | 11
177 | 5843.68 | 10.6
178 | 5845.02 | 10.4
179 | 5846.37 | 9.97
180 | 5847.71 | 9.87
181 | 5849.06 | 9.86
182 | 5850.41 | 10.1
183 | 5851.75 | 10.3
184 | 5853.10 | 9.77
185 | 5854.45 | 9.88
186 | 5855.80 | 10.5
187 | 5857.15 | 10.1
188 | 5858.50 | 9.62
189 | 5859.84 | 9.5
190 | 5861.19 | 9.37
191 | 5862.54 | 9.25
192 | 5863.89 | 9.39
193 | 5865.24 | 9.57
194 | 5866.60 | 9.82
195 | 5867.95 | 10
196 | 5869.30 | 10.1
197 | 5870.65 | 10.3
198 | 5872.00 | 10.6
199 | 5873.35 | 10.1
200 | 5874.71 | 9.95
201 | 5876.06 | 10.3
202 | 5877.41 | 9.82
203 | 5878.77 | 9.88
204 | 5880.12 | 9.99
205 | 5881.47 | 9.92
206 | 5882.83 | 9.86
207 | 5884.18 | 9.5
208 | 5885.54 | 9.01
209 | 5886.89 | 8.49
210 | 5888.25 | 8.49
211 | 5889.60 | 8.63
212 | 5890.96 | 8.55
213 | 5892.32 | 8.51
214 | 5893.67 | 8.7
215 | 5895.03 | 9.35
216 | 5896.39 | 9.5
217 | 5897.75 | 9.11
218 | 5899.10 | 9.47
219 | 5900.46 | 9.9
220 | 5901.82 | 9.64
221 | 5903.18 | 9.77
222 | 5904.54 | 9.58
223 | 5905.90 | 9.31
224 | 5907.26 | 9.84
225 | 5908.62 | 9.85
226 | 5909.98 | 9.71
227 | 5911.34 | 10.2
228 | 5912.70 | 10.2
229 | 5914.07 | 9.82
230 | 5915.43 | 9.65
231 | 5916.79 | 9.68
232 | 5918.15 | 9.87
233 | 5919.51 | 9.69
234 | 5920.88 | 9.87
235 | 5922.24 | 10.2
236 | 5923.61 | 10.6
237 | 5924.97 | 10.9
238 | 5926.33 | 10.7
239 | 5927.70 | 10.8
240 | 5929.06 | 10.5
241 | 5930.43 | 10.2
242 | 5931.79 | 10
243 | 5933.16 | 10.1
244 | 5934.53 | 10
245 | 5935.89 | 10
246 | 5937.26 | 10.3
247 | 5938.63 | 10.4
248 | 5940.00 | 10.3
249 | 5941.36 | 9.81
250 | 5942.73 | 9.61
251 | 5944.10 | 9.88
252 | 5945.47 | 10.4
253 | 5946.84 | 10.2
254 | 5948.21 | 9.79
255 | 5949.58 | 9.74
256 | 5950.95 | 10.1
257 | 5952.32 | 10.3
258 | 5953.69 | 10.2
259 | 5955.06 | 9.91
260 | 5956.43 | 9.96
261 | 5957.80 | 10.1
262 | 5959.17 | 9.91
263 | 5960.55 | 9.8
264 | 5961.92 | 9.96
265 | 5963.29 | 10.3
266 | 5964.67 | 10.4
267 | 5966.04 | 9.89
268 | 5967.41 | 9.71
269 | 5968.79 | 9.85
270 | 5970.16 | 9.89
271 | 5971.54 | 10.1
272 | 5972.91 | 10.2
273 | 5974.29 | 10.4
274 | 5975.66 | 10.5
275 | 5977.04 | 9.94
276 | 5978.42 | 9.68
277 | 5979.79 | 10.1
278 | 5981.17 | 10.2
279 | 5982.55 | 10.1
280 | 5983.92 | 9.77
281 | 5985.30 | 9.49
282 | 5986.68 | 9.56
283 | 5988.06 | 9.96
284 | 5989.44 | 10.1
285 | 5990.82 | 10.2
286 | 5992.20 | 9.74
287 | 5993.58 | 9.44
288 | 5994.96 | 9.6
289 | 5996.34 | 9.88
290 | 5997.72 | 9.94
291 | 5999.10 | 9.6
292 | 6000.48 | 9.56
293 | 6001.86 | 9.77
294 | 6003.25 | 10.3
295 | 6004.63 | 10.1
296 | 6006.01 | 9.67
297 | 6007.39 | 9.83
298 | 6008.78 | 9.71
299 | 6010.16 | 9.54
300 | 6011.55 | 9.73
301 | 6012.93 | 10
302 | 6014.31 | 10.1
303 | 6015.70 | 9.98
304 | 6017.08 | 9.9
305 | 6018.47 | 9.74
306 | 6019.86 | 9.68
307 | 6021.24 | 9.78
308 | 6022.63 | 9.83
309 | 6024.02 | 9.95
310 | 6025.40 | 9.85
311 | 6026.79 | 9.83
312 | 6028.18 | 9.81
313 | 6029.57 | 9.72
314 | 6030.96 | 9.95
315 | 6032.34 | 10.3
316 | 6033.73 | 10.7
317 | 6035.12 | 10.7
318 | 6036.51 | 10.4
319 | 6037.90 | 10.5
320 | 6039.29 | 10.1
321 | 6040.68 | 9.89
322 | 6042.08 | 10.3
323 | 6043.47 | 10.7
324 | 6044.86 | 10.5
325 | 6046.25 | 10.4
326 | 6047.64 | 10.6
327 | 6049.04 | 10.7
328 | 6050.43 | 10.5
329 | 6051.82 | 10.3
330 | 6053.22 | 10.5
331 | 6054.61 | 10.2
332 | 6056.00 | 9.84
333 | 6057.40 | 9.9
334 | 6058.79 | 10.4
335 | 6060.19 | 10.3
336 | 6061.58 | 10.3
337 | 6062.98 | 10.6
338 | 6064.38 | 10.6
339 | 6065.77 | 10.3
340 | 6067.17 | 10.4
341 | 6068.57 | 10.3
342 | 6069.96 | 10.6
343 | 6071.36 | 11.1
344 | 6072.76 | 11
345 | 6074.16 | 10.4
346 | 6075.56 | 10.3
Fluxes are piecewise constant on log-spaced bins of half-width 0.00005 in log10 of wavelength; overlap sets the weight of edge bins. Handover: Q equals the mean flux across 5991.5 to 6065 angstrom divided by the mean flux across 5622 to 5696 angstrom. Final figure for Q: 1.0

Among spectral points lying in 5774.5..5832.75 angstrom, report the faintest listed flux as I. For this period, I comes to 8.94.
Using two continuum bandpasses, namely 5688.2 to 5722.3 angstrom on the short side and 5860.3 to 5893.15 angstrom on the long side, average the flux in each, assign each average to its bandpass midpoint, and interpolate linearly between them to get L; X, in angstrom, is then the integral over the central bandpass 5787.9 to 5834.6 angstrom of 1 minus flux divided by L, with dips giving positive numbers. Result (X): -3.9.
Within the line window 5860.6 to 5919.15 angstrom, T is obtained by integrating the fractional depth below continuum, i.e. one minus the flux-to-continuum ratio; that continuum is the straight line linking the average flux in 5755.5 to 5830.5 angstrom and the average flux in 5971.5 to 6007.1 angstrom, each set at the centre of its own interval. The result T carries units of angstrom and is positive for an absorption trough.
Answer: 2.75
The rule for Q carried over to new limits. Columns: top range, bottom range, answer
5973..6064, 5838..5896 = 1.03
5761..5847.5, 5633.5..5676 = 1.08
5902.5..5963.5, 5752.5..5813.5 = 0.99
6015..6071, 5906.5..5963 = 1.02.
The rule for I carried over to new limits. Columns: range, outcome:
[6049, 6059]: 9.84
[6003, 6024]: 9.54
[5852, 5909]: 8.49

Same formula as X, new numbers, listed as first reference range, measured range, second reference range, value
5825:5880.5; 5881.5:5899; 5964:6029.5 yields 1.8 angstrom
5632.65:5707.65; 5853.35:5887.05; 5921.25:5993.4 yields 0.5 angstrom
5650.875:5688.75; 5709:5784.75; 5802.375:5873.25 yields -1.6 angstrom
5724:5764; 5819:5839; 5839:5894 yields -0.8 angstrom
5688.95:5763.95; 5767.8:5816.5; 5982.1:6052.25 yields -1.2 angstrom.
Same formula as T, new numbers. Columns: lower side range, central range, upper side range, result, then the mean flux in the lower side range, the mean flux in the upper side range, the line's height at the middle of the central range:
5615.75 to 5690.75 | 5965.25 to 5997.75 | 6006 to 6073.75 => 0.60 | 9.63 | 10.2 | 10.1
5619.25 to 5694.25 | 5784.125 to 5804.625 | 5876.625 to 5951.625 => -1.25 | 9.7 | 9.78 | 9.74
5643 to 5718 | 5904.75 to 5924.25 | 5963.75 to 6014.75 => -0.12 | 9.56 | 9.91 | 9.82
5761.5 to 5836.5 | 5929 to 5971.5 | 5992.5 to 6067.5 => 0.44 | 10.3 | 10.1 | 10.1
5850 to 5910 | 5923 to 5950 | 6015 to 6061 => -1.10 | 9.62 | 10.2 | 9.82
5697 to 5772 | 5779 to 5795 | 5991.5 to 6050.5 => 0.25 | 9.96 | 10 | 9.97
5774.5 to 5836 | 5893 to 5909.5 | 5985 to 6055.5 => 1.05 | 10.3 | 10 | 10.2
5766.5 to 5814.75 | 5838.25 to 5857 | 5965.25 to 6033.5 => -0.31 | 10.2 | 9.89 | 10.1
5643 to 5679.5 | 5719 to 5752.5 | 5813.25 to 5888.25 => -2.26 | 9.58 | 10.1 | 9.77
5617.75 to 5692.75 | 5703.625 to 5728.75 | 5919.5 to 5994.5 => 0.46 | 9.68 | 10.1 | 9.76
